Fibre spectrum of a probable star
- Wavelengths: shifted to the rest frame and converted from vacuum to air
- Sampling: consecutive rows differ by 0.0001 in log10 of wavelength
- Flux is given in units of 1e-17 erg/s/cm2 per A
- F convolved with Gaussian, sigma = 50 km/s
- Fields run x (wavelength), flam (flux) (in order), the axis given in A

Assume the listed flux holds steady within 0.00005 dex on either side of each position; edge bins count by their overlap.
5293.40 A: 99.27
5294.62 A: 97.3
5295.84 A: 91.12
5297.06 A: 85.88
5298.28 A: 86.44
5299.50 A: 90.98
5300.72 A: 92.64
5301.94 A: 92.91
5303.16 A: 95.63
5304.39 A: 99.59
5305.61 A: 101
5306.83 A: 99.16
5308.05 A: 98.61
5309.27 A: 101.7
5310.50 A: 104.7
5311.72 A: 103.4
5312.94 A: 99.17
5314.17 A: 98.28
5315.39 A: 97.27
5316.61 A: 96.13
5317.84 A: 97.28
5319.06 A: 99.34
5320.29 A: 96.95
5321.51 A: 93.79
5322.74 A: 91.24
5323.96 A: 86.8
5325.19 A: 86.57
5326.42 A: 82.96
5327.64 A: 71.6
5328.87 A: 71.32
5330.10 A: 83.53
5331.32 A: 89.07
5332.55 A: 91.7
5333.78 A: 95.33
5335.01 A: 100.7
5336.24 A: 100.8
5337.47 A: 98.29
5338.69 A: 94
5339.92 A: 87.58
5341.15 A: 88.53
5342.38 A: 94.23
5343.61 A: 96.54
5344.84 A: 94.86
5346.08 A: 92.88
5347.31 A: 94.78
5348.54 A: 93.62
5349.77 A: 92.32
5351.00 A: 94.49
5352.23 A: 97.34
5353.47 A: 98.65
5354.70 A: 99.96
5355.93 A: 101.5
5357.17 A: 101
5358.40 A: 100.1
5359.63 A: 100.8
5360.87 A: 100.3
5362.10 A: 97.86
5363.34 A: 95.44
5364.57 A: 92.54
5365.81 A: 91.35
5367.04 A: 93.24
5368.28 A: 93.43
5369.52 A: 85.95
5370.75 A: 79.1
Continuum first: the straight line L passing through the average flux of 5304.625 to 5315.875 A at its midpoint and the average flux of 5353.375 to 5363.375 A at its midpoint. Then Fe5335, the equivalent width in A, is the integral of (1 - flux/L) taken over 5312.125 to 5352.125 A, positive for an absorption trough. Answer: 3.1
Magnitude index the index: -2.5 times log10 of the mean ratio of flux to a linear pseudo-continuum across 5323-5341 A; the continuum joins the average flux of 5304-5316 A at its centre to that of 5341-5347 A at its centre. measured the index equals 0.09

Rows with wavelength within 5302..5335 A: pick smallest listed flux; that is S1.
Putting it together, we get 71.32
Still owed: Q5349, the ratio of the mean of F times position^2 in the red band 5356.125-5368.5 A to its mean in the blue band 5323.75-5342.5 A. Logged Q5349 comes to 1.1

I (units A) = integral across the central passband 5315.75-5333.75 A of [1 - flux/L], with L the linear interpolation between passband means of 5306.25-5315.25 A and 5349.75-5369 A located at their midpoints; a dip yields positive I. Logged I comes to 1.9 A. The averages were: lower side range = 101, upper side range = 97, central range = 88.8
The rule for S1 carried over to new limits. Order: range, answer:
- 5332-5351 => 87.58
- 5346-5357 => 92.32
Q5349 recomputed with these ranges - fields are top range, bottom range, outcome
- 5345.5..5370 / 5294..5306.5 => 1.05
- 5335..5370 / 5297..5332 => 1.04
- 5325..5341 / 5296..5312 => 0.93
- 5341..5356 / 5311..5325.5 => 1.01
